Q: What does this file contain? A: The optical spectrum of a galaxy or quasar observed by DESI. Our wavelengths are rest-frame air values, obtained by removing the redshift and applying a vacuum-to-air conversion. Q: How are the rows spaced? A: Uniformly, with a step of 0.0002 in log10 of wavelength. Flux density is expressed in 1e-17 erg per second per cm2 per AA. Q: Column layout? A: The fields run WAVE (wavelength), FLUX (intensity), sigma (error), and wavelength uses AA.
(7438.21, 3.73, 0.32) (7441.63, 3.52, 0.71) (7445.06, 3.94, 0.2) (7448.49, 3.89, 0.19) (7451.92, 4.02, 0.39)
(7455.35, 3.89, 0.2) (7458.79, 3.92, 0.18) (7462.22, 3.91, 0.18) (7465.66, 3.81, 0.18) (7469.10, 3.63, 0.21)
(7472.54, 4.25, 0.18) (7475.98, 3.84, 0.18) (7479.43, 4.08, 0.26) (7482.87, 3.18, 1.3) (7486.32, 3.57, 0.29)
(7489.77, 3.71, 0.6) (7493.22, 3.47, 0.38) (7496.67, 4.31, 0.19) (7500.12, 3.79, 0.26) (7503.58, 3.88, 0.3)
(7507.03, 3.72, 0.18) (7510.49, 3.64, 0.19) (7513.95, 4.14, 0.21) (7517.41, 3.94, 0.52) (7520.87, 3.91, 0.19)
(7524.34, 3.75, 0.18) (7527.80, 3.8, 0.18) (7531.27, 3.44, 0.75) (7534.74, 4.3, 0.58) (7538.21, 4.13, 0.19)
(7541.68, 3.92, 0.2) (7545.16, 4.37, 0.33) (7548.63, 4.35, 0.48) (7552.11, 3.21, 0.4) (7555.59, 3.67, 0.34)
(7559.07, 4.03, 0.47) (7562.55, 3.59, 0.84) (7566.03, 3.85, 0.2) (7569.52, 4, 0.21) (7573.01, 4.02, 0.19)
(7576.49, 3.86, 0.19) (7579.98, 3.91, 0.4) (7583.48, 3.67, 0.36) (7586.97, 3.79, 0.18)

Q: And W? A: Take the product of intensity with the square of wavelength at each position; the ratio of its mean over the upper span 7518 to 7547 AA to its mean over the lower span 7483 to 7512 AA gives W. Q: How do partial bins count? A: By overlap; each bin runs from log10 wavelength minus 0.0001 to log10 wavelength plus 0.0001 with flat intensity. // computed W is 1.07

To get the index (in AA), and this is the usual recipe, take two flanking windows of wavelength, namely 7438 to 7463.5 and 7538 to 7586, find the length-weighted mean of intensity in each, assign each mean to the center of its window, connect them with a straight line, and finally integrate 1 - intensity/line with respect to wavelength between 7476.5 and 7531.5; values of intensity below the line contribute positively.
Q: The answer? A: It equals 1.3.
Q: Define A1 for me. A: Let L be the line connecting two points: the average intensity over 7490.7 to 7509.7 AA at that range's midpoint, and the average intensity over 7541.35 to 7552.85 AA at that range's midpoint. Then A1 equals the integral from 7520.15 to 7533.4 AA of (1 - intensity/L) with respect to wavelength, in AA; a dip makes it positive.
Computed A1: 0.7 AA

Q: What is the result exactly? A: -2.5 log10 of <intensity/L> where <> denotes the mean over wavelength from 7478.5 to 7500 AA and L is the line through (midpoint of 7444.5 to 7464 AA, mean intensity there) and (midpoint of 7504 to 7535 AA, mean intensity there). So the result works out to 0.05 mag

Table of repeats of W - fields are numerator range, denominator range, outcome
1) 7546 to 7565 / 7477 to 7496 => 1.06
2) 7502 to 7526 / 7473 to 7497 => 1.04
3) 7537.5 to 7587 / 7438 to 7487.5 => 1.05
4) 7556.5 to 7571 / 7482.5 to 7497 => 1.08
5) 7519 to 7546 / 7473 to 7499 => 1.06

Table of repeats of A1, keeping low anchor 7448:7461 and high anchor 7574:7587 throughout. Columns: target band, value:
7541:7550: -0.91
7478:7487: 0.71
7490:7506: 0.22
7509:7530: 0.11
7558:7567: 0.08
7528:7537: -0.02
